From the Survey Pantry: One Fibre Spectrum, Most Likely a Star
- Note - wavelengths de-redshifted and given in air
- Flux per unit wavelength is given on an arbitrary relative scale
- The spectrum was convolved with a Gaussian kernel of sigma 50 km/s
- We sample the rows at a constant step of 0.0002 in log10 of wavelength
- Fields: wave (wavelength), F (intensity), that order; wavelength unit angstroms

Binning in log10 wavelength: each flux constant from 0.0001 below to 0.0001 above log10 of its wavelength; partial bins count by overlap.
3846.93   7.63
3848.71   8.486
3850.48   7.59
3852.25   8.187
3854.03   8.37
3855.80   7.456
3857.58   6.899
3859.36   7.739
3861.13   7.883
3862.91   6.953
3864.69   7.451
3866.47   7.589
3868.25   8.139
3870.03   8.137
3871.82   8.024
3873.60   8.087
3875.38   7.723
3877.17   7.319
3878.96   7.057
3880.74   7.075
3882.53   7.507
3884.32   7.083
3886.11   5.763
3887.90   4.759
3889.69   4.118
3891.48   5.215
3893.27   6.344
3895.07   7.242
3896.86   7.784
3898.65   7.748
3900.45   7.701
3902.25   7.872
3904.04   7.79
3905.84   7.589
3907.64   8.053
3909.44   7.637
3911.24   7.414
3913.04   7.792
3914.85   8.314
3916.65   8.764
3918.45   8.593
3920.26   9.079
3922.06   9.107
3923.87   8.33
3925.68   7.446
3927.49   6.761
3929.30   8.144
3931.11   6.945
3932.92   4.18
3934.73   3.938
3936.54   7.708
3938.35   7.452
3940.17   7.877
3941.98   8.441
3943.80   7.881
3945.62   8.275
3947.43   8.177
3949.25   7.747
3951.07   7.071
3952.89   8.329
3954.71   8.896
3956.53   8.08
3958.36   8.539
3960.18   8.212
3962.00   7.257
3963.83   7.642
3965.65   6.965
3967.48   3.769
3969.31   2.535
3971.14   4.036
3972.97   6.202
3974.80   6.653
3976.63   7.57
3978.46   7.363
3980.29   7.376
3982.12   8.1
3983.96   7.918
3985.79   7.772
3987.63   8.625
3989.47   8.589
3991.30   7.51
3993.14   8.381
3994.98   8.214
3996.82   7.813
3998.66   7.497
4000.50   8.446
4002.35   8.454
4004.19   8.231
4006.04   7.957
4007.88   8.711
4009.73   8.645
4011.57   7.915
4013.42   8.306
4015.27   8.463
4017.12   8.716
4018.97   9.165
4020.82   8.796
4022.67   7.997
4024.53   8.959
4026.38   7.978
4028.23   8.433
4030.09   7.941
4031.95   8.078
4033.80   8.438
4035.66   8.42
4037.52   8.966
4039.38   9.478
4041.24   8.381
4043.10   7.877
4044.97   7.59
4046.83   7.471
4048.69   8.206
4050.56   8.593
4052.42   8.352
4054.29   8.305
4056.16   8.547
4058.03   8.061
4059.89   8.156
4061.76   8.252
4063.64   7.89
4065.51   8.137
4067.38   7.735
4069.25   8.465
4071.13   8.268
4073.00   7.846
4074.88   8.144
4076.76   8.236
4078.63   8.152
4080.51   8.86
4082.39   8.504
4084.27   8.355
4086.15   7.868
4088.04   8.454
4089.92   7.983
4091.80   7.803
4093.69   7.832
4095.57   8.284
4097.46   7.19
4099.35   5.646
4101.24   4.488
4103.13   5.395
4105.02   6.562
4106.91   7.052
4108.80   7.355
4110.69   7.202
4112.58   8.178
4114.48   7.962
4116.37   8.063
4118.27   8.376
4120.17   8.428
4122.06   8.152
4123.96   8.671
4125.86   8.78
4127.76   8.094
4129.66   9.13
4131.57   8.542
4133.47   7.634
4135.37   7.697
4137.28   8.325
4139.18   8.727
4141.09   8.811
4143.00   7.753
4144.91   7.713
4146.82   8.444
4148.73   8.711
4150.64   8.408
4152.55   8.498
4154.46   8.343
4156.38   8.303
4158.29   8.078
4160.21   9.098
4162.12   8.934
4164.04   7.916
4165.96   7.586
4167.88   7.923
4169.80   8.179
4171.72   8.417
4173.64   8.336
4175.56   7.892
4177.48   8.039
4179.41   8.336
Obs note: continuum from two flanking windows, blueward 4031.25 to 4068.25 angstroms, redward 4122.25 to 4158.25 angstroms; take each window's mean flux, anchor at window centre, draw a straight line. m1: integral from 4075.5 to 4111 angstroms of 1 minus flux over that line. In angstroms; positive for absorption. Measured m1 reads 3.7 angstroms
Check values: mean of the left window 8.25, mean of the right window 8.35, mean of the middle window 7.44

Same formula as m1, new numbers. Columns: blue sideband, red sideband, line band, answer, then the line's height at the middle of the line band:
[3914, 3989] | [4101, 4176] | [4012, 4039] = -3.00 angstroms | 7.64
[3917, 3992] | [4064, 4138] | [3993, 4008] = -1.29 angstroms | 7.51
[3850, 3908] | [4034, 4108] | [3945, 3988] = 2.08 angstroms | 7.55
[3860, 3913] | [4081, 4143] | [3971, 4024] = -3.29 angstroms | 7.51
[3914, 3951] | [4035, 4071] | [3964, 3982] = 4.23 angstroms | 7.85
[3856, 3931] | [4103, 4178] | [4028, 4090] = -2.71 angstroms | 7.91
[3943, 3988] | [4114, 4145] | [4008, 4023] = -1.95 angstroms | 7.55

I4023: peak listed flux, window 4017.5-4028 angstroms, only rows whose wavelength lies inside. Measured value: 9.165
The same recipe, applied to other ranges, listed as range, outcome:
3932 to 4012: 8.896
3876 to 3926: 9.107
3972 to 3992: 8.625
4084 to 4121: 8.454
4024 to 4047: 9.478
